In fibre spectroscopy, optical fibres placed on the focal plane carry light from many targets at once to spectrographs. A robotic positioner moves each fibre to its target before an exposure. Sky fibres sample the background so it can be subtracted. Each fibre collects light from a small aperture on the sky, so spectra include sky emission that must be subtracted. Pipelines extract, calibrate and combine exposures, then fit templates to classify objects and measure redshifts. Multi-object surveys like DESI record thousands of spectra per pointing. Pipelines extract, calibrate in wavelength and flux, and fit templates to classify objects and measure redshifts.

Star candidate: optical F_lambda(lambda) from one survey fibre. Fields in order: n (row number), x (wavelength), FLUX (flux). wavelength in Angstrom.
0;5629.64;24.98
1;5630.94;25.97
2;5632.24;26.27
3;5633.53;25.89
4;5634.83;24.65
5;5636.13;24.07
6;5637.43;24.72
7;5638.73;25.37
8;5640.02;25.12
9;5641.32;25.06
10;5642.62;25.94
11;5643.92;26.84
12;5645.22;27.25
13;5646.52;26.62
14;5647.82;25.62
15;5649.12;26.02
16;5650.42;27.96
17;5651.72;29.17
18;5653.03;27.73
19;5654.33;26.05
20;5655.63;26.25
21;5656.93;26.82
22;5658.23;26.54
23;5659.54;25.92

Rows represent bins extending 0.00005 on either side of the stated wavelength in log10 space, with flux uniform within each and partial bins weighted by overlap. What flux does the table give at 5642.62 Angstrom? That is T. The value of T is 25.94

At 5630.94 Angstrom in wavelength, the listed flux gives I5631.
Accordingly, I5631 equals 25.97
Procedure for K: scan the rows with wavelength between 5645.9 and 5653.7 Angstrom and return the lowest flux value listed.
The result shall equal 25.62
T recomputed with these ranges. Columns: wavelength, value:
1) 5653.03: 27.73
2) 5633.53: 25.89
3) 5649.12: 26.02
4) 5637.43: 24.72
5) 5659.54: 25.92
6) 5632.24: 26.27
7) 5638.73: 25.37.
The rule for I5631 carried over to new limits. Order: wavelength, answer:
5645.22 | 27.25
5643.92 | 26.84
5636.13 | 24.07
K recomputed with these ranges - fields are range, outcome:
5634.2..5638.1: 24.07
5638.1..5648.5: 25.06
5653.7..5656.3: 26.05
